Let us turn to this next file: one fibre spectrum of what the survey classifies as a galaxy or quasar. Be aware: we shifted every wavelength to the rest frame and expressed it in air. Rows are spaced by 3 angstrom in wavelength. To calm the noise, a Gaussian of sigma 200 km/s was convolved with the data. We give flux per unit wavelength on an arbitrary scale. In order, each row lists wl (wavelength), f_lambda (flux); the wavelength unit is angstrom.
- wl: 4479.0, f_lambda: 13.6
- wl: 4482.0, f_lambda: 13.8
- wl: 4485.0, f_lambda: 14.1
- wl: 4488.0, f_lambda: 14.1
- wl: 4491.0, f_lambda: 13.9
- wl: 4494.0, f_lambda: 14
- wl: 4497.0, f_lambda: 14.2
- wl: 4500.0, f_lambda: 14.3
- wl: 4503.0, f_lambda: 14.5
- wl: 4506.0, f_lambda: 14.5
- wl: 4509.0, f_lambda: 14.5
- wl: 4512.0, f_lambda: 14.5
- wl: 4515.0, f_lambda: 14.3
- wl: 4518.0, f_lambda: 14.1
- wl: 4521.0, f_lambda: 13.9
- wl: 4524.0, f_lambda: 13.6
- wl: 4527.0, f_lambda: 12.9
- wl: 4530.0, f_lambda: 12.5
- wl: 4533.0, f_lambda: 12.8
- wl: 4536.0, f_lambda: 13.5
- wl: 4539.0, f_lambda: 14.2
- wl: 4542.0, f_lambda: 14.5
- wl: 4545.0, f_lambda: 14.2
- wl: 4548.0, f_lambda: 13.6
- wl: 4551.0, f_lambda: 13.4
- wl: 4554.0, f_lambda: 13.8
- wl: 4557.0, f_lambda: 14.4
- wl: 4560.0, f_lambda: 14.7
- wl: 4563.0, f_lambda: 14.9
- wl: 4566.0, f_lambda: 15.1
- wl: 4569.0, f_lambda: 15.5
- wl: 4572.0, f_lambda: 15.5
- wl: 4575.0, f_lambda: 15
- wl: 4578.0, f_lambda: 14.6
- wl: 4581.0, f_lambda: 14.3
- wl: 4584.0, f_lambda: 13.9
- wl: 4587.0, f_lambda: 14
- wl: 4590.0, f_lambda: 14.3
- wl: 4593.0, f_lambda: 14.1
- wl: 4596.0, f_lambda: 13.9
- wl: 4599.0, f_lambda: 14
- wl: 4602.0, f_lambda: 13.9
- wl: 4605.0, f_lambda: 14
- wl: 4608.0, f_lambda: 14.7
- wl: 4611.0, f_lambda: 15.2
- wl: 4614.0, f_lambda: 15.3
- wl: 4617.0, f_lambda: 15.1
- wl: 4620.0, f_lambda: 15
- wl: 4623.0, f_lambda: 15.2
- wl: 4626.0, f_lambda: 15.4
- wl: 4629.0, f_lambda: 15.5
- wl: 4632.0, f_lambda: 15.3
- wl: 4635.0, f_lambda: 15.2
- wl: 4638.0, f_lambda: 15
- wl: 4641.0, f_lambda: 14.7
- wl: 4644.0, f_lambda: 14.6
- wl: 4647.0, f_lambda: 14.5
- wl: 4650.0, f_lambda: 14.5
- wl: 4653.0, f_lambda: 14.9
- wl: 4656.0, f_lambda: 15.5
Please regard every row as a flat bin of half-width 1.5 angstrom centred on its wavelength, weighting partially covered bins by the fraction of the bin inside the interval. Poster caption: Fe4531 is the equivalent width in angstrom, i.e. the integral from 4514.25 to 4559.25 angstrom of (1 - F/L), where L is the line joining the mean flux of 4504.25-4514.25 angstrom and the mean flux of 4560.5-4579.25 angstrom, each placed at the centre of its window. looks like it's 3.2 angstrom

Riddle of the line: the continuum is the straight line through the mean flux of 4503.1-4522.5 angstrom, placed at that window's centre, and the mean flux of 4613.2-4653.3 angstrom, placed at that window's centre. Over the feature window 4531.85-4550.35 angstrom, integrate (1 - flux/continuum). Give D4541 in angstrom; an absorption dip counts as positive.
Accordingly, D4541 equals 0.9 angstrom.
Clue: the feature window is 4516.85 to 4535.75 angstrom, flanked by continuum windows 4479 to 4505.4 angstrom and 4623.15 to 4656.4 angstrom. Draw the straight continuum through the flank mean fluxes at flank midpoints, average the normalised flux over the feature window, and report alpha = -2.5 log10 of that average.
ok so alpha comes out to 0.08 mag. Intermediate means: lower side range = 14.1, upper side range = 15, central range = 13.3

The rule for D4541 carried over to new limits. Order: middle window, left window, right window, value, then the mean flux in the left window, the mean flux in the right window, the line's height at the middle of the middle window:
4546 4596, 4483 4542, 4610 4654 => 0.1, 13.9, 15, 14.5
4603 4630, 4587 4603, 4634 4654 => -1.2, 14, 14.8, 14.4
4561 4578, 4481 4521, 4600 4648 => -0.6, 14.2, 14.9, 14.6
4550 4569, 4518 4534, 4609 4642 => -0.8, 13.2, 15.2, 13.9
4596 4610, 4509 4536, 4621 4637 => 0.7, 13.6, 15.3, 14.9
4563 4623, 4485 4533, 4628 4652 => -0.3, 14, 14.9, 14.6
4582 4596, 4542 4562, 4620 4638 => 0.6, 14.1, 15.3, 14.6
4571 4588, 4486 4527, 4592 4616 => -0.2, 14.1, 14.4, 14.3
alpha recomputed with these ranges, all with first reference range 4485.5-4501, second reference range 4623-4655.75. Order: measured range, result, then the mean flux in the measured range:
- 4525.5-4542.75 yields 0.078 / 13.4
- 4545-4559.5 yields 0.042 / 13.9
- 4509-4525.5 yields 0.009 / 14.1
